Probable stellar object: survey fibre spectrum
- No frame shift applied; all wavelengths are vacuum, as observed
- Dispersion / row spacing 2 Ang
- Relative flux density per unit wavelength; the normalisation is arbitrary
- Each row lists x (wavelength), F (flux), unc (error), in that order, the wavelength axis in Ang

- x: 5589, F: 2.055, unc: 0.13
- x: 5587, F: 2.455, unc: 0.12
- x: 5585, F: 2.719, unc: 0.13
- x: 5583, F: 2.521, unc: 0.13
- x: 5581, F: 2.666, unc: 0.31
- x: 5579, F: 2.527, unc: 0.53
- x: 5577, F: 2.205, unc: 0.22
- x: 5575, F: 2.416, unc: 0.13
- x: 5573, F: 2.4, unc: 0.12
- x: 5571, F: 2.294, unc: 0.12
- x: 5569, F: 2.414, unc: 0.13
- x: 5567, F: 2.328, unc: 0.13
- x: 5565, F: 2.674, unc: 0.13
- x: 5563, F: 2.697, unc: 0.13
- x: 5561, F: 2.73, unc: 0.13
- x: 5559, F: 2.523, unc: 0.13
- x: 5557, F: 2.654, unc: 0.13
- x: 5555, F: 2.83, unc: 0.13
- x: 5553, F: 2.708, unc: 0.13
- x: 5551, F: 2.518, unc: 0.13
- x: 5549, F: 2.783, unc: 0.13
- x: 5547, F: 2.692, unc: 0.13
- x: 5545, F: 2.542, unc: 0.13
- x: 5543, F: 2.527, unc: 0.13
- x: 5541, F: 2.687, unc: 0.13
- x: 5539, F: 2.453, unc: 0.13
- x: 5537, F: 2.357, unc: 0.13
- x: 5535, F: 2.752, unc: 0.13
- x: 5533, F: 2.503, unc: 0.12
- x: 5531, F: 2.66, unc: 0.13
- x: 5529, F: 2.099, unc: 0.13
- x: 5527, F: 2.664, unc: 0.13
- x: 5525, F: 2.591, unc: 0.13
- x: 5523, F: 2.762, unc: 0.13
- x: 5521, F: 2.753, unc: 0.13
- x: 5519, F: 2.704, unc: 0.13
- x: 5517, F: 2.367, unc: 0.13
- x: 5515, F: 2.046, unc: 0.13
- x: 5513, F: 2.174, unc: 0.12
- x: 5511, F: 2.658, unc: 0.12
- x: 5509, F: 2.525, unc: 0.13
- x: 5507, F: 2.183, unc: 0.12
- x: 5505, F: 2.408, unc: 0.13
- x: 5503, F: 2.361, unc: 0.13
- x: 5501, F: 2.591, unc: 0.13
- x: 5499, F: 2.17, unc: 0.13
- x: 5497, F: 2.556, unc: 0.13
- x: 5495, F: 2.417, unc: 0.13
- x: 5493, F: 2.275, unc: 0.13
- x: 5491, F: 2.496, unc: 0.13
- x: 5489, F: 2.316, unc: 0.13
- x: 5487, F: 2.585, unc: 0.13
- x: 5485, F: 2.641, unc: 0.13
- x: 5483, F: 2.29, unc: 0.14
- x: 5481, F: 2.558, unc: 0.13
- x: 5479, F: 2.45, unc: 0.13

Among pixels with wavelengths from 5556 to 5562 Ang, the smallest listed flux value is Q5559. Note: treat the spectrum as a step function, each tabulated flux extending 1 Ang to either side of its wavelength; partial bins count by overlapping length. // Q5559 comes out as 2.523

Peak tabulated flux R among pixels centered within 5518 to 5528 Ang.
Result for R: 2.762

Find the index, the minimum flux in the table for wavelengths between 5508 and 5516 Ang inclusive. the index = 2.046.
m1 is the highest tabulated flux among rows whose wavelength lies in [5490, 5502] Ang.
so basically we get 2.591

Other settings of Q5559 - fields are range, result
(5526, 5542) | 2.099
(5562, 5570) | 2.328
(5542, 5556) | 2.518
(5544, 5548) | 2.542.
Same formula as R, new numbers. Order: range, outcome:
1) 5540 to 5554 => 2.783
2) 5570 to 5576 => 2.416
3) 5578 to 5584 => 2.666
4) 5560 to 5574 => 2.73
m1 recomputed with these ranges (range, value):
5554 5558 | 2.83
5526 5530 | 2.664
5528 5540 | 2.752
